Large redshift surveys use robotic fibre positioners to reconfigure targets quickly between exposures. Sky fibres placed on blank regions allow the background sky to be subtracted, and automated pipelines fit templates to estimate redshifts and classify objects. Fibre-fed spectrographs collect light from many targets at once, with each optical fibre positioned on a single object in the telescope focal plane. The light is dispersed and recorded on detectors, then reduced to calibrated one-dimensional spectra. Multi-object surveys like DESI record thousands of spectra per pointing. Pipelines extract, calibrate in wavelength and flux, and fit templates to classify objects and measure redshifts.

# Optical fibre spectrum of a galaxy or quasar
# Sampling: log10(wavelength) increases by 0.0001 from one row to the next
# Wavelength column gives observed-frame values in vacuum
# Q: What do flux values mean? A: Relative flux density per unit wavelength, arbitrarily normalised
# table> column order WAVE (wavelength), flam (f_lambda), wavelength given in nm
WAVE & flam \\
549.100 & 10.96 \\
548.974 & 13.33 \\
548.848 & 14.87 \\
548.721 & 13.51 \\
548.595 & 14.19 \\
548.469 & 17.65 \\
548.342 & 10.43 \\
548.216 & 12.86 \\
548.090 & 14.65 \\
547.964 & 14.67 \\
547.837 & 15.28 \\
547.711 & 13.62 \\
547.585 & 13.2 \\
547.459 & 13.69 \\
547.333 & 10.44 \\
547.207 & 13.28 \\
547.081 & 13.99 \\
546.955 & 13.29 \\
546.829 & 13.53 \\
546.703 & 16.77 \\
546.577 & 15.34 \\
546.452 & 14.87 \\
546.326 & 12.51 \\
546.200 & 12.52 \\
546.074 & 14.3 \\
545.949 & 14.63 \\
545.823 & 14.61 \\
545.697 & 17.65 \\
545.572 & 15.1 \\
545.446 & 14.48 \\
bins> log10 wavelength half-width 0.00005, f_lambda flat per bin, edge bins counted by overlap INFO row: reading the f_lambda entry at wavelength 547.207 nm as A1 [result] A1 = 13.28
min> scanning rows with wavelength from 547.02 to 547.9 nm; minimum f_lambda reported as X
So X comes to 10.44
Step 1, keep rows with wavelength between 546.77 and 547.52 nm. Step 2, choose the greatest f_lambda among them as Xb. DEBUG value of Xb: 13.99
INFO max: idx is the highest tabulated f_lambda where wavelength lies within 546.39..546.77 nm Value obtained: 16.77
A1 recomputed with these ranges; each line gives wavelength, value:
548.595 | 14.19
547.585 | 13.2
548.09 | 14.65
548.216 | 12.86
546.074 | 14.3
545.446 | 14.48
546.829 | 13.53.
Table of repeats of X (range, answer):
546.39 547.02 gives 13.29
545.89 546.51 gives 12.51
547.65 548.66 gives 10.43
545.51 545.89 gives 14.61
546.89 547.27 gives 13.28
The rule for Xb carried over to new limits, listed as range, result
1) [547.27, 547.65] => 13.69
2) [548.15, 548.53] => 17.65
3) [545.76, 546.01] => 14.63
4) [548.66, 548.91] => 14.87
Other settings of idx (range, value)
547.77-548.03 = 15.28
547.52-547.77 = 13.62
